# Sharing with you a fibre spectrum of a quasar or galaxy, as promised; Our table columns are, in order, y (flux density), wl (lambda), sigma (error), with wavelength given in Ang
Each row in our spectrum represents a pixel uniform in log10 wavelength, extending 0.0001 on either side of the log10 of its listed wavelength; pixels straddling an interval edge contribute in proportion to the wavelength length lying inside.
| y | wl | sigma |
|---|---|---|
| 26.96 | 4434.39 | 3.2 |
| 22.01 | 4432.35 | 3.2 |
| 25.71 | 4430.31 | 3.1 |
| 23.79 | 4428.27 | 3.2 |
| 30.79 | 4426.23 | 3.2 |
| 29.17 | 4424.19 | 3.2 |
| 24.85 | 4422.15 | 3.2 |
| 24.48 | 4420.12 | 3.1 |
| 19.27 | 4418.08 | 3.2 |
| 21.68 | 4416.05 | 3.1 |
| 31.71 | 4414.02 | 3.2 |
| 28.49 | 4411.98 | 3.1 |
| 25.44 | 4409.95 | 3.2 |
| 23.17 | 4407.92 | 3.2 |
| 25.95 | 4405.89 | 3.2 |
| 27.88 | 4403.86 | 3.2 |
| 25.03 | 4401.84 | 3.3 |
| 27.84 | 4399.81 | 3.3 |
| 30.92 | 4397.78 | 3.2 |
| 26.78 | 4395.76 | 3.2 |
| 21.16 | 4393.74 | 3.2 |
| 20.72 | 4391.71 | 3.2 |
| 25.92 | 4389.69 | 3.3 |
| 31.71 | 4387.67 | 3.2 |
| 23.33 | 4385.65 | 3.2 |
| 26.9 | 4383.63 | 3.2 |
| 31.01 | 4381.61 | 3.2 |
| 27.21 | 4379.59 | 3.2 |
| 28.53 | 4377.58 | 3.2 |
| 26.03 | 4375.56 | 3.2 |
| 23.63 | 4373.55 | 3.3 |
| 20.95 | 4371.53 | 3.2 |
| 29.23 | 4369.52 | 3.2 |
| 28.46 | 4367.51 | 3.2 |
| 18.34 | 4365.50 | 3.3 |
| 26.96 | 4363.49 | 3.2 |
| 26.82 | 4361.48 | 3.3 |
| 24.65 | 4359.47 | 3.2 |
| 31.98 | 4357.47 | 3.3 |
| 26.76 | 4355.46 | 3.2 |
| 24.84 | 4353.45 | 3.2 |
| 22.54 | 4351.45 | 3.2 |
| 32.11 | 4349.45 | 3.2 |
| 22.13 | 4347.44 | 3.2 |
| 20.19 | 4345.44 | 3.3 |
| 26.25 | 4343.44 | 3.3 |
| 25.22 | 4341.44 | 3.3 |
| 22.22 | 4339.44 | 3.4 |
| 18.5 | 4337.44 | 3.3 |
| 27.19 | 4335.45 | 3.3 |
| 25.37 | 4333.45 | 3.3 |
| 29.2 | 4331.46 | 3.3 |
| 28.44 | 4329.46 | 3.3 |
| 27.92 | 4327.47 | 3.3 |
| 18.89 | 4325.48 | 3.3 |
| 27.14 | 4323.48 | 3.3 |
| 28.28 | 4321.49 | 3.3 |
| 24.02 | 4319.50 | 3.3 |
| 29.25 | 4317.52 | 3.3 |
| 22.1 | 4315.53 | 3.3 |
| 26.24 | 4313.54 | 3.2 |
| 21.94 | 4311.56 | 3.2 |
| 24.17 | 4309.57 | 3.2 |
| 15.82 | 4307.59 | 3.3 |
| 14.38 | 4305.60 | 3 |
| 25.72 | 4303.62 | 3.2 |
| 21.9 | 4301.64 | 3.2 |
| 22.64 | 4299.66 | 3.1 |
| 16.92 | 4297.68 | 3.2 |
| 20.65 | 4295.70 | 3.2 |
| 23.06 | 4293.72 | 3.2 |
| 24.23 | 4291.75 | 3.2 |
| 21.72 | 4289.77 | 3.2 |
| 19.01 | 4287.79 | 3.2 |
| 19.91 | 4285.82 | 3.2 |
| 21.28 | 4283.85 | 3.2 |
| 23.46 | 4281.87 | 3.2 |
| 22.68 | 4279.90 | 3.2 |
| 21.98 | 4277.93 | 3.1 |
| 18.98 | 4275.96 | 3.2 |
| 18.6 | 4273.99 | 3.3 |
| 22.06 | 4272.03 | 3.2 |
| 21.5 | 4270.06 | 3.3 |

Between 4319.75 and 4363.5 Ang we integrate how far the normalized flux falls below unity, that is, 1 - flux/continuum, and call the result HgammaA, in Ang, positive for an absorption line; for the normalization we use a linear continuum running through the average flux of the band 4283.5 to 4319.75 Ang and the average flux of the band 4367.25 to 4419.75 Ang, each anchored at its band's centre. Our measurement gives -3.5 Ang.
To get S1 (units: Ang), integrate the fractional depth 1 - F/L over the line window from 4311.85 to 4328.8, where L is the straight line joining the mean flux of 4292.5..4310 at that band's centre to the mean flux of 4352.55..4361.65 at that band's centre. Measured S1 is -2.0 Ang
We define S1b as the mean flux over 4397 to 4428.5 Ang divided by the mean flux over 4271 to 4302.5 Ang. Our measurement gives 1.2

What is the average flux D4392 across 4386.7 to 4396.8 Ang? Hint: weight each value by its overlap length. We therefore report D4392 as 25.3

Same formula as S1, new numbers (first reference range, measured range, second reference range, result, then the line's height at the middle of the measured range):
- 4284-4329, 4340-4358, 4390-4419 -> -1.3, 23.8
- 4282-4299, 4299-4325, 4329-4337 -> 0.8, 24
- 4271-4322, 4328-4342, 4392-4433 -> -1.3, 23.2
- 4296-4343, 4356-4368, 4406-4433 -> -0.8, 24.4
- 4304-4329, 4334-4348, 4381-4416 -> 0.7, 24.4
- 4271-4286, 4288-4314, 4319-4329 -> 2.2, 23.3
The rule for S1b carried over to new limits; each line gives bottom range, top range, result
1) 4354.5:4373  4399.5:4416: 1.02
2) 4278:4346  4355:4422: 1.12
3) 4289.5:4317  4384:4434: 1.19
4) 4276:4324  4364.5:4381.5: 1.15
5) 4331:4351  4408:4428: 1.05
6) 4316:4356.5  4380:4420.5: 1.03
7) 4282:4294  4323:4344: 1.16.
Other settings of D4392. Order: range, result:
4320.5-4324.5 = 27.6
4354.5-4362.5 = 27.6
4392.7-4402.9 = 26.3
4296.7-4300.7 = 19.8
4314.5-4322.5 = 25.9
